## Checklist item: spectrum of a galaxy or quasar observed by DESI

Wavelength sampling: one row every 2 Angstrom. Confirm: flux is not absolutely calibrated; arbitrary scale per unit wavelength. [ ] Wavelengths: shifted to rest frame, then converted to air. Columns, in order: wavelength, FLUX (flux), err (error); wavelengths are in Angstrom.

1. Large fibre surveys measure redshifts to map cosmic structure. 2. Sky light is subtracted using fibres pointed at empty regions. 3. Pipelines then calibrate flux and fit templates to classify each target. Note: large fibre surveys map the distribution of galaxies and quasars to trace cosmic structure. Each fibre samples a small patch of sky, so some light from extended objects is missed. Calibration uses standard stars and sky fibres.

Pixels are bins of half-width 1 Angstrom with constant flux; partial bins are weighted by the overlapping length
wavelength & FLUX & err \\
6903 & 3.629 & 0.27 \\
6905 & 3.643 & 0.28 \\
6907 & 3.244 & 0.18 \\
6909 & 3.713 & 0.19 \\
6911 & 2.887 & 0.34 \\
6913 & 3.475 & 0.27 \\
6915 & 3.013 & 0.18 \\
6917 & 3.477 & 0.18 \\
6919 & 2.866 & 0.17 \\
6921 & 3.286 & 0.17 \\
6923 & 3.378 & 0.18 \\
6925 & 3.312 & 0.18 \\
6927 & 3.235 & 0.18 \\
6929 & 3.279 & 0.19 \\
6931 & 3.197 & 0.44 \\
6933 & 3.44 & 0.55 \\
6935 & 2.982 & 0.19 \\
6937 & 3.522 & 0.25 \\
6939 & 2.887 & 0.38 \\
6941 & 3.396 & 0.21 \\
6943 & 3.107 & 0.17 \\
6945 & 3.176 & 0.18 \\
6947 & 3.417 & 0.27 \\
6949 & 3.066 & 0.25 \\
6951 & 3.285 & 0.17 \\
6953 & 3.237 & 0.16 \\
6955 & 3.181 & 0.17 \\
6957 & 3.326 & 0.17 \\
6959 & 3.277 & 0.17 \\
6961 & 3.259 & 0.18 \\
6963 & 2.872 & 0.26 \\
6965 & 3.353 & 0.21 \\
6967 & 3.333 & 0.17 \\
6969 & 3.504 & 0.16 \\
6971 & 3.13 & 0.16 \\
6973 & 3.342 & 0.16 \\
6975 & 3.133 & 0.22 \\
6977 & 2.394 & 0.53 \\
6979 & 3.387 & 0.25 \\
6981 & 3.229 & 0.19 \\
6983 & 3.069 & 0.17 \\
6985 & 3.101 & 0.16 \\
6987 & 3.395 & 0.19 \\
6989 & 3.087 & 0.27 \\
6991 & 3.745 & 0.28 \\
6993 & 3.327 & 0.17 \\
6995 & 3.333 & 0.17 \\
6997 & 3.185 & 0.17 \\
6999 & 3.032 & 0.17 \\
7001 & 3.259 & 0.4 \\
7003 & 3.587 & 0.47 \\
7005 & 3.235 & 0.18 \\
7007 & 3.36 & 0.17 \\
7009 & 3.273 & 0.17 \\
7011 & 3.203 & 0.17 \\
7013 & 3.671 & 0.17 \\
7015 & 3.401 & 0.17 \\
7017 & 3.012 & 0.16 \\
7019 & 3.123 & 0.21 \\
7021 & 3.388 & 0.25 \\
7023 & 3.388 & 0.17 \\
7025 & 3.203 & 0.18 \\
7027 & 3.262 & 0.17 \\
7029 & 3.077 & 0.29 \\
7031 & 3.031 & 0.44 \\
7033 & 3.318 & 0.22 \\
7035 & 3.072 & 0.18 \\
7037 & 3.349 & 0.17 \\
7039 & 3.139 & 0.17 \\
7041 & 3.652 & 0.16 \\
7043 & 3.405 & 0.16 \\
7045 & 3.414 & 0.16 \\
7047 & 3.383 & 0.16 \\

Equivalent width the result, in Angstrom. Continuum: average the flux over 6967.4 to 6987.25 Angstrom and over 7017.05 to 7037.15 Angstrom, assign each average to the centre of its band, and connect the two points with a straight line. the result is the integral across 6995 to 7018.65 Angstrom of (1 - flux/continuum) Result -0.7 Angstrom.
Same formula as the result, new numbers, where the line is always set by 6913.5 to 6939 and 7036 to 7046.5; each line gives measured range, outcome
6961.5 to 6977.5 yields 0.7 Angstrom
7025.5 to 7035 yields 0.6 Angstrom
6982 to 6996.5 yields 0.1 Angstrom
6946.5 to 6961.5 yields 0.1 Angstrom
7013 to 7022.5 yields 0.2 Angstrom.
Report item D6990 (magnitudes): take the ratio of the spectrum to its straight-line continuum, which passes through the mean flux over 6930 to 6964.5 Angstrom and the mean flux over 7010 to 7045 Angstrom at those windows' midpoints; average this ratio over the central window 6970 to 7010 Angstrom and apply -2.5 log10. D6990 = 0.01 mag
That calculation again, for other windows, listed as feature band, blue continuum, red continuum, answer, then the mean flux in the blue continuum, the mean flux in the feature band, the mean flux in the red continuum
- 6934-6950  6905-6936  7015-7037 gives 0.02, 3.26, 3.19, 3.2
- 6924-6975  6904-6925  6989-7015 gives 0.02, 3.3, 3.24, 3.34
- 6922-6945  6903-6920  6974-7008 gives 0.01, 3.31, 3.25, 3.23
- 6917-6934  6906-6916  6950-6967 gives 0.00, 3.27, 3.26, 3.23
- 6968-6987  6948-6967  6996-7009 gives 0.03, 3.21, 3.16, 3.28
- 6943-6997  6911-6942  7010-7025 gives 0.01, 3.24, 3.23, 3.3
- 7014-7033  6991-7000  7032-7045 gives 0.03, 3.28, 3.22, 3.33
